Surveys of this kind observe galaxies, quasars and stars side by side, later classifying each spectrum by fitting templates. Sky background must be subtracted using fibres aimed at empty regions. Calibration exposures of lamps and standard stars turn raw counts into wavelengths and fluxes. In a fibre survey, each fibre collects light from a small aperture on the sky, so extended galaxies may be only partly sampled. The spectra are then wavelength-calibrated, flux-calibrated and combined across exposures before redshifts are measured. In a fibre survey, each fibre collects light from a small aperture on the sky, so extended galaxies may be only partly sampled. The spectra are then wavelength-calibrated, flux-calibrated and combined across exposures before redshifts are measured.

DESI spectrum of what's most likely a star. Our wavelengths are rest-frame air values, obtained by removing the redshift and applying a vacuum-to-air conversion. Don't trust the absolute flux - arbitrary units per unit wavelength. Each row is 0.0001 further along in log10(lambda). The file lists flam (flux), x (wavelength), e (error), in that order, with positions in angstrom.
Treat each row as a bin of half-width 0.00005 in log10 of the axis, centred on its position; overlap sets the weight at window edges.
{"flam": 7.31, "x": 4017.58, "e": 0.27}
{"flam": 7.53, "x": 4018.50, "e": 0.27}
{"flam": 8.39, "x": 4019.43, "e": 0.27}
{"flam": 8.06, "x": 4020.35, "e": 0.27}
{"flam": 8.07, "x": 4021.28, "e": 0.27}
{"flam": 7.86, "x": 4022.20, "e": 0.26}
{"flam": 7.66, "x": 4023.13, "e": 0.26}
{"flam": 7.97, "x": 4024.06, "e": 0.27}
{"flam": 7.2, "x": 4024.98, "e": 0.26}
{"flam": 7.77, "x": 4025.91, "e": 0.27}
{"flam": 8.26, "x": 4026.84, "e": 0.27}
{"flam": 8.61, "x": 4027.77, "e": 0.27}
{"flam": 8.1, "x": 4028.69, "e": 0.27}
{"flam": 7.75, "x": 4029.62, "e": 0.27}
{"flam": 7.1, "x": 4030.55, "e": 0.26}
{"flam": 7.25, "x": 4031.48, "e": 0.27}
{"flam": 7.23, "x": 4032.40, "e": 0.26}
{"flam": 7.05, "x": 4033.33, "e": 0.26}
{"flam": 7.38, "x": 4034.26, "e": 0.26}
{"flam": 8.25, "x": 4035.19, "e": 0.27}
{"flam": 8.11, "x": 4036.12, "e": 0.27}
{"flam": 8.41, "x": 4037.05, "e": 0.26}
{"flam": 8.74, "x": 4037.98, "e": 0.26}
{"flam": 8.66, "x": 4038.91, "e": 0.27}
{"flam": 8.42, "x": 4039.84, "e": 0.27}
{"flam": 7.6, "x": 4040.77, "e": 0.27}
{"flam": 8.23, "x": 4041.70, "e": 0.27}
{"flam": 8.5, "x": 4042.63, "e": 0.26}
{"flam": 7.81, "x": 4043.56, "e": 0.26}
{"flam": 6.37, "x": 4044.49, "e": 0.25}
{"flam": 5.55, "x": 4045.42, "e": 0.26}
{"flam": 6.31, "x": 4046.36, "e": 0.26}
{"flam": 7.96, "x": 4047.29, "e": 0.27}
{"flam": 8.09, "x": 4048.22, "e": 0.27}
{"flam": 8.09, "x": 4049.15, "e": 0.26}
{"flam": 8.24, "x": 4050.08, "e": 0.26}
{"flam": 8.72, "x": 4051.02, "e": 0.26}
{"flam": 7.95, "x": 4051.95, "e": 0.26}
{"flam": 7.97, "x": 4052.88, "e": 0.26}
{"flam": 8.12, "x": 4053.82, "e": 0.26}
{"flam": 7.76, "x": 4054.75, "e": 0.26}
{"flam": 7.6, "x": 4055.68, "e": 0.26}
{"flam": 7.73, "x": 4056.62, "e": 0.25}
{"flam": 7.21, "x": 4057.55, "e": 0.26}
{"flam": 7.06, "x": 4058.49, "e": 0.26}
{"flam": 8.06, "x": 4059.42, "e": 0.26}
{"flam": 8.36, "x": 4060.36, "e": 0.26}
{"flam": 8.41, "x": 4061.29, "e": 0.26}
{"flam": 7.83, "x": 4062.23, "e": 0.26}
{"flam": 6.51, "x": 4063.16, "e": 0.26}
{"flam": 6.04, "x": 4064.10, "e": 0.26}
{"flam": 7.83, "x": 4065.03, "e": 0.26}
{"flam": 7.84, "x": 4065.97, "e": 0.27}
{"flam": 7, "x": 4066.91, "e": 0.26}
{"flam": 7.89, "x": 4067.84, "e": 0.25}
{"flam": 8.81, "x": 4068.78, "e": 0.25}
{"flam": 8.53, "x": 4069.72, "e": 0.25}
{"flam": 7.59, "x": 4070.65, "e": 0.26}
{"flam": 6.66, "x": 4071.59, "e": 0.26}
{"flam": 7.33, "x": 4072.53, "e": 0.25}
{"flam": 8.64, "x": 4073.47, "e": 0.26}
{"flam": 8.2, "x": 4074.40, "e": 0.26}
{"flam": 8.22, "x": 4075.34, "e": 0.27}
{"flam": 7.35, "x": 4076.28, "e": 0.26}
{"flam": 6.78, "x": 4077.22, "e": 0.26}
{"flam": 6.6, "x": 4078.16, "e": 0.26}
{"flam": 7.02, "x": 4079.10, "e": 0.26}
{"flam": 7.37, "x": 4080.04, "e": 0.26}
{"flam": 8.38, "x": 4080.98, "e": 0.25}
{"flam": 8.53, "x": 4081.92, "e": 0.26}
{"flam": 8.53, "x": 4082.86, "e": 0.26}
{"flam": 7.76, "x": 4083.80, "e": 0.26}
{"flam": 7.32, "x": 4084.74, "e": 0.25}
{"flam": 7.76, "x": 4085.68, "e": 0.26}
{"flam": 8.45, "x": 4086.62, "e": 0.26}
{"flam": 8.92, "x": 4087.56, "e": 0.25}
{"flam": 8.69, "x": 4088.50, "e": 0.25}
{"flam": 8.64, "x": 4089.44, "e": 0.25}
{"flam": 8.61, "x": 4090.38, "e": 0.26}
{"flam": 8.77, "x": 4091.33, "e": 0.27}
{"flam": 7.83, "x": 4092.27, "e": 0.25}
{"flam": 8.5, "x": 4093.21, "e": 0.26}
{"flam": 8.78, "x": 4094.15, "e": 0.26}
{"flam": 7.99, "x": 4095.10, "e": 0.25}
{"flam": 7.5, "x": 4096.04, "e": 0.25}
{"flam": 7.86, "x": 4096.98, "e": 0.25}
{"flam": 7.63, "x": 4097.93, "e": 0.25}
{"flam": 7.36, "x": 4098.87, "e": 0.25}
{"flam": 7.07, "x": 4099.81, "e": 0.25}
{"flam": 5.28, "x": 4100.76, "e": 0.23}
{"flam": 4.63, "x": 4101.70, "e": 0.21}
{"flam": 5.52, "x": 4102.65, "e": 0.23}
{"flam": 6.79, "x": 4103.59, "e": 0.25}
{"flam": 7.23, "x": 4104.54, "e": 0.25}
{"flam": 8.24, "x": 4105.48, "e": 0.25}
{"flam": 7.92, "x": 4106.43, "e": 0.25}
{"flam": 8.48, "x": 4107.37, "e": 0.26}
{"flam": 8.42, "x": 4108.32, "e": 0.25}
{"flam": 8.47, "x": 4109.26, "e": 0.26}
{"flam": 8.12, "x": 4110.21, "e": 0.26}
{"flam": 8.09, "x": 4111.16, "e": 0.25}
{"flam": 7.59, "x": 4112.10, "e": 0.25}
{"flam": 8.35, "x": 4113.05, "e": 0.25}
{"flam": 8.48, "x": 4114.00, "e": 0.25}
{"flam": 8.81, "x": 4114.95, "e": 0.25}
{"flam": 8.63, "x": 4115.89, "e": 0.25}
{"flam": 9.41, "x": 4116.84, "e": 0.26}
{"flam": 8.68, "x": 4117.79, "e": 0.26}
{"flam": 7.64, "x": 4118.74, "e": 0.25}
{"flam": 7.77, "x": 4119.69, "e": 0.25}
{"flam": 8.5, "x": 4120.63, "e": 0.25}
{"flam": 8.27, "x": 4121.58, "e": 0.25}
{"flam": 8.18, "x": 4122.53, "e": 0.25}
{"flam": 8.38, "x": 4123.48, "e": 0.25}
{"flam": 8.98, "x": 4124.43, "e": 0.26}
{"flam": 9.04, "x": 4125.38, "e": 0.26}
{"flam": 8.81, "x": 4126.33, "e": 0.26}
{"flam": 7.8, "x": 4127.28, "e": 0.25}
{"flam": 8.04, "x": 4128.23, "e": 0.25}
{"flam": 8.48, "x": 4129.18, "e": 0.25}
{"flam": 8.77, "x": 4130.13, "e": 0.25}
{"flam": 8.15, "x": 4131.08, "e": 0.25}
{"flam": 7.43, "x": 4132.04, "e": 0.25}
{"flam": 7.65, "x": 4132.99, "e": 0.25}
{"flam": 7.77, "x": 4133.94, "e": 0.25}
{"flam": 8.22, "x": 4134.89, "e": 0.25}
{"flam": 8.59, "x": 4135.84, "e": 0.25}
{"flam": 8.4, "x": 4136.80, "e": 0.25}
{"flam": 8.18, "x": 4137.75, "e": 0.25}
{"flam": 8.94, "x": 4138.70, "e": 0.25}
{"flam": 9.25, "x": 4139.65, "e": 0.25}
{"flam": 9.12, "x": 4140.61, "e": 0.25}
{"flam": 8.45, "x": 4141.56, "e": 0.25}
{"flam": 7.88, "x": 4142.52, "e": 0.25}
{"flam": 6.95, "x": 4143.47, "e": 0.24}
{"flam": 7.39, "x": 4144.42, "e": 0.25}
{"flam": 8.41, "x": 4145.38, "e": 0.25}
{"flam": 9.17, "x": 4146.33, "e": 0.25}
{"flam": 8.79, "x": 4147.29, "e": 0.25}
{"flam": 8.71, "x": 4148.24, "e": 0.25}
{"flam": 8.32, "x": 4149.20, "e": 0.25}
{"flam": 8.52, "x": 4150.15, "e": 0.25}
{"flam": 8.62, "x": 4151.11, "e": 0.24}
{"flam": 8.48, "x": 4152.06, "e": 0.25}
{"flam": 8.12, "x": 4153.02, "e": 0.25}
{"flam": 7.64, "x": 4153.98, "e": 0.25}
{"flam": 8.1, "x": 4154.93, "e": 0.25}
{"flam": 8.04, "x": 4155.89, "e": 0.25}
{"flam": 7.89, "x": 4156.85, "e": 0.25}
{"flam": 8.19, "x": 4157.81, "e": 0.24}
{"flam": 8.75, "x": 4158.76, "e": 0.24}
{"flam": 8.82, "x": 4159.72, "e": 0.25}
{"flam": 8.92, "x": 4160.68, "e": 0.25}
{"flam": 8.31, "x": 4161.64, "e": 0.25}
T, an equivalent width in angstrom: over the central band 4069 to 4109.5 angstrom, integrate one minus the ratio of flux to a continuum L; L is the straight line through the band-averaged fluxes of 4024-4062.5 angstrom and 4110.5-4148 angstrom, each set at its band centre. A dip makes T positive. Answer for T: 1.83 angstrom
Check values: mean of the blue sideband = 7.8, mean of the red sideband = 8.35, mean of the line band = 7.73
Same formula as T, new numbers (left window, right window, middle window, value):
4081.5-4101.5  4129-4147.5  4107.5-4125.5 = -0.6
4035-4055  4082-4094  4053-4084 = 1.7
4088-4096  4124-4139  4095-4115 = 2.1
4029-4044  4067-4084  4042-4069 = 0.7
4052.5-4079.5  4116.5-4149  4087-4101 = -0.2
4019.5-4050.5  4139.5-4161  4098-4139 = 1.1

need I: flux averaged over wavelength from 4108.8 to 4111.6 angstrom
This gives 8.21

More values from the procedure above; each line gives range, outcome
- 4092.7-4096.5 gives 8.19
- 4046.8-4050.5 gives 8.1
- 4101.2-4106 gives 6.49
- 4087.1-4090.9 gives 8.71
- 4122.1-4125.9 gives 8.65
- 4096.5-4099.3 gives 7.62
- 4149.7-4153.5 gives 8.43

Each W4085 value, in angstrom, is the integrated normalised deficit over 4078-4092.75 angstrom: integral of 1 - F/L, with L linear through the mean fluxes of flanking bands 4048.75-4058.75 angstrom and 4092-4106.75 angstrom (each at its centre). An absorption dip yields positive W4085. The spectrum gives -1.3 angstrom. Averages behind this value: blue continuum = 7.87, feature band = 8.11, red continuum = 7.24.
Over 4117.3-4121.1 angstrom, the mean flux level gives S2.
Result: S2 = 8.16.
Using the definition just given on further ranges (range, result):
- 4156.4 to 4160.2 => 8.42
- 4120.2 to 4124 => 8.33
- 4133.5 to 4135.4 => 8.03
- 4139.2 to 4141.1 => 9.16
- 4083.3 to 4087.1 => 7.84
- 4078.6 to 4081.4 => 7.56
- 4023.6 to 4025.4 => 7.62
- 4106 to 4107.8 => 8.23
